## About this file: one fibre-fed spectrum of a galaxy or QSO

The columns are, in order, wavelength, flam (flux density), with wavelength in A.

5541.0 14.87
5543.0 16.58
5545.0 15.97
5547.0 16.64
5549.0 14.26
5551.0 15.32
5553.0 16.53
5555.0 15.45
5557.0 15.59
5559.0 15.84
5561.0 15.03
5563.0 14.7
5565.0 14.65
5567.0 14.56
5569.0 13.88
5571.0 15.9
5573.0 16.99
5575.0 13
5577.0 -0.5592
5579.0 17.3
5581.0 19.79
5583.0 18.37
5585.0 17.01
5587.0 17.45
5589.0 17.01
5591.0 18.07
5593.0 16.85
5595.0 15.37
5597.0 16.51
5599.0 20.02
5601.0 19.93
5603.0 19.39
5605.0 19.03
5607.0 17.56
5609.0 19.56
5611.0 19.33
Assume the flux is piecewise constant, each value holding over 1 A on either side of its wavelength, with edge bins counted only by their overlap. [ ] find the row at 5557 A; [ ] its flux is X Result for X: 15.59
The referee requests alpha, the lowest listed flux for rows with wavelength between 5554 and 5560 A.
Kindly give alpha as 15.45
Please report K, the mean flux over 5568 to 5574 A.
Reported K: 15.6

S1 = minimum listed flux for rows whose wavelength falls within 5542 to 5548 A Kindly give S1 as 15.97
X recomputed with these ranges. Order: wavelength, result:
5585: 17.01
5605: 19.03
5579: 17.3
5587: 17.45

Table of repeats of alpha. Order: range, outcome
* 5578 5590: 17.01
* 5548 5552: 14.26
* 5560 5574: 13.88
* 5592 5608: 15.37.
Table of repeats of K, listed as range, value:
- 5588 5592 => 17.5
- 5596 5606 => 19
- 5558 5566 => 15.1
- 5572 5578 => 9.81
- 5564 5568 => 14.6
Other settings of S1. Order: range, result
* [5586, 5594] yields 16.85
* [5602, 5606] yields 19.03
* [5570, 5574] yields 15.9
